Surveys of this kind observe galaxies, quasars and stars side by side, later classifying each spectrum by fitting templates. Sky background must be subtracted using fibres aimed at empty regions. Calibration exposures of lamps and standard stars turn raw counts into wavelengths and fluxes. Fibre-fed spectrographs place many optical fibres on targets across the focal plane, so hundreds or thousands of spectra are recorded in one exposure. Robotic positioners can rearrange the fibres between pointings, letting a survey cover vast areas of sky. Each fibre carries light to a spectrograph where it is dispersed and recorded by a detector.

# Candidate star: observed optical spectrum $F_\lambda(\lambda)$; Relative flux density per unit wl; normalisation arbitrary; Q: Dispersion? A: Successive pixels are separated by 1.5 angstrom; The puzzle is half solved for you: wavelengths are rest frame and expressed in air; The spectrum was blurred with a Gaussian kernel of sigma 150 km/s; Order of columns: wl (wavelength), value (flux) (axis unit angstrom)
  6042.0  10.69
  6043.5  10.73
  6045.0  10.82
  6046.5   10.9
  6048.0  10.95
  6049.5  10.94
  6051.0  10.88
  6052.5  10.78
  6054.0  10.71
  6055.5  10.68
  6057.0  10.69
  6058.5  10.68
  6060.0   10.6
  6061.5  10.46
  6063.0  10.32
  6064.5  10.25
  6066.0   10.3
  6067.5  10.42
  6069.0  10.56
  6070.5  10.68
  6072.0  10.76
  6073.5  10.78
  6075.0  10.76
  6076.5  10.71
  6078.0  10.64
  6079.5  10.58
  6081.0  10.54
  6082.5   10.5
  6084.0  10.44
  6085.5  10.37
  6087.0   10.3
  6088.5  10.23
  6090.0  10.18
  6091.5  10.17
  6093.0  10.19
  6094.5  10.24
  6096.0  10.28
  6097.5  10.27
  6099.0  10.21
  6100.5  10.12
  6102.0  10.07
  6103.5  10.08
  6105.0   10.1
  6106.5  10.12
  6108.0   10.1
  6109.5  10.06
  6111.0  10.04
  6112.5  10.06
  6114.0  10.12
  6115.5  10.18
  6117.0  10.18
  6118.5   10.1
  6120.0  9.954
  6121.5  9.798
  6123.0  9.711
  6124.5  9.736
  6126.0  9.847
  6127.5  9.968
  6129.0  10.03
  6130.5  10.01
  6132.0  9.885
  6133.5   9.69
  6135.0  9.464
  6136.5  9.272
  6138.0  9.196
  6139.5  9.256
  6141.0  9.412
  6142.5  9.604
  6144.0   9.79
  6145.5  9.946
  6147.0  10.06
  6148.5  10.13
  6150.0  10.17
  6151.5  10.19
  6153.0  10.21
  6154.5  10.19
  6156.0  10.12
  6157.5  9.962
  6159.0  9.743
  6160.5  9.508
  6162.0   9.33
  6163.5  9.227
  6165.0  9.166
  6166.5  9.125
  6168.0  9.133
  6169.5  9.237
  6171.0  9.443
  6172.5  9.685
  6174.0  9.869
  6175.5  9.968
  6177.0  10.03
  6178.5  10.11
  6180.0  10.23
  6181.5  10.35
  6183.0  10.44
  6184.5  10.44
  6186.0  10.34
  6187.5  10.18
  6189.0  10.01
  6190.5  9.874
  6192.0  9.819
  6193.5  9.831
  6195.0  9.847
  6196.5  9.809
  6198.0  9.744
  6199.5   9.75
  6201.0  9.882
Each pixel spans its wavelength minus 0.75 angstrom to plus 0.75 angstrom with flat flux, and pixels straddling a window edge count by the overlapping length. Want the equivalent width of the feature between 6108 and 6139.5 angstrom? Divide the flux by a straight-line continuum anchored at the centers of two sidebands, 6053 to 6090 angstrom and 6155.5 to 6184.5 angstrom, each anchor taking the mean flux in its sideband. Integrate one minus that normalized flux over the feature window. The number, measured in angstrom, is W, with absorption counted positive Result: 0.8 angstrom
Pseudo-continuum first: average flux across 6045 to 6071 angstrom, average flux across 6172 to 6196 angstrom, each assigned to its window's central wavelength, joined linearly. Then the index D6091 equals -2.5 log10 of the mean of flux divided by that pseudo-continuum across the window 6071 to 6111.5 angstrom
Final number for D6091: 0.02 mag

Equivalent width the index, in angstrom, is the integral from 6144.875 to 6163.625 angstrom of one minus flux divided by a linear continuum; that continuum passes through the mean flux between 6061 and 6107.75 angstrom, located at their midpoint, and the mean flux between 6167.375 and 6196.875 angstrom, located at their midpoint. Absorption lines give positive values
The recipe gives 0.2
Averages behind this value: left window 10.4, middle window 9.93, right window 9.94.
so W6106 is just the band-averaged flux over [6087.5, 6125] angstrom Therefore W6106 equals 10.1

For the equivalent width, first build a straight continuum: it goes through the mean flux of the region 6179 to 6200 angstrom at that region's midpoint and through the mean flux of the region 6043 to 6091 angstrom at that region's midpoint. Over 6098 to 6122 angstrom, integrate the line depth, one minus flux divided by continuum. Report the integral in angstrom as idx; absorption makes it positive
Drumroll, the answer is 0.7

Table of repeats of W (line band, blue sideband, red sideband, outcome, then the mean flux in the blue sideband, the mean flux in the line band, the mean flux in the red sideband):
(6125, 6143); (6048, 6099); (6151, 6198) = 0.9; 10.5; 9.64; 9.85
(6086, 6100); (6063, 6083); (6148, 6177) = 0.2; 10.6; 10.2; 9.71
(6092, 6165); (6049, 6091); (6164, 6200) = 2.0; 10.6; 9.91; 9.85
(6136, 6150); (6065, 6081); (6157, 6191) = 0.5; 10.6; 9.66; 9.8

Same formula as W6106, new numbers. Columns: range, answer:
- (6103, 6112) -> 10.1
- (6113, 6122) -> 10.1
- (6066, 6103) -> 10.4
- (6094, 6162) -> 9.93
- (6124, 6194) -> 9.81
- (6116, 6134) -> 9.92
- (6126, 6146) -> 9.66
